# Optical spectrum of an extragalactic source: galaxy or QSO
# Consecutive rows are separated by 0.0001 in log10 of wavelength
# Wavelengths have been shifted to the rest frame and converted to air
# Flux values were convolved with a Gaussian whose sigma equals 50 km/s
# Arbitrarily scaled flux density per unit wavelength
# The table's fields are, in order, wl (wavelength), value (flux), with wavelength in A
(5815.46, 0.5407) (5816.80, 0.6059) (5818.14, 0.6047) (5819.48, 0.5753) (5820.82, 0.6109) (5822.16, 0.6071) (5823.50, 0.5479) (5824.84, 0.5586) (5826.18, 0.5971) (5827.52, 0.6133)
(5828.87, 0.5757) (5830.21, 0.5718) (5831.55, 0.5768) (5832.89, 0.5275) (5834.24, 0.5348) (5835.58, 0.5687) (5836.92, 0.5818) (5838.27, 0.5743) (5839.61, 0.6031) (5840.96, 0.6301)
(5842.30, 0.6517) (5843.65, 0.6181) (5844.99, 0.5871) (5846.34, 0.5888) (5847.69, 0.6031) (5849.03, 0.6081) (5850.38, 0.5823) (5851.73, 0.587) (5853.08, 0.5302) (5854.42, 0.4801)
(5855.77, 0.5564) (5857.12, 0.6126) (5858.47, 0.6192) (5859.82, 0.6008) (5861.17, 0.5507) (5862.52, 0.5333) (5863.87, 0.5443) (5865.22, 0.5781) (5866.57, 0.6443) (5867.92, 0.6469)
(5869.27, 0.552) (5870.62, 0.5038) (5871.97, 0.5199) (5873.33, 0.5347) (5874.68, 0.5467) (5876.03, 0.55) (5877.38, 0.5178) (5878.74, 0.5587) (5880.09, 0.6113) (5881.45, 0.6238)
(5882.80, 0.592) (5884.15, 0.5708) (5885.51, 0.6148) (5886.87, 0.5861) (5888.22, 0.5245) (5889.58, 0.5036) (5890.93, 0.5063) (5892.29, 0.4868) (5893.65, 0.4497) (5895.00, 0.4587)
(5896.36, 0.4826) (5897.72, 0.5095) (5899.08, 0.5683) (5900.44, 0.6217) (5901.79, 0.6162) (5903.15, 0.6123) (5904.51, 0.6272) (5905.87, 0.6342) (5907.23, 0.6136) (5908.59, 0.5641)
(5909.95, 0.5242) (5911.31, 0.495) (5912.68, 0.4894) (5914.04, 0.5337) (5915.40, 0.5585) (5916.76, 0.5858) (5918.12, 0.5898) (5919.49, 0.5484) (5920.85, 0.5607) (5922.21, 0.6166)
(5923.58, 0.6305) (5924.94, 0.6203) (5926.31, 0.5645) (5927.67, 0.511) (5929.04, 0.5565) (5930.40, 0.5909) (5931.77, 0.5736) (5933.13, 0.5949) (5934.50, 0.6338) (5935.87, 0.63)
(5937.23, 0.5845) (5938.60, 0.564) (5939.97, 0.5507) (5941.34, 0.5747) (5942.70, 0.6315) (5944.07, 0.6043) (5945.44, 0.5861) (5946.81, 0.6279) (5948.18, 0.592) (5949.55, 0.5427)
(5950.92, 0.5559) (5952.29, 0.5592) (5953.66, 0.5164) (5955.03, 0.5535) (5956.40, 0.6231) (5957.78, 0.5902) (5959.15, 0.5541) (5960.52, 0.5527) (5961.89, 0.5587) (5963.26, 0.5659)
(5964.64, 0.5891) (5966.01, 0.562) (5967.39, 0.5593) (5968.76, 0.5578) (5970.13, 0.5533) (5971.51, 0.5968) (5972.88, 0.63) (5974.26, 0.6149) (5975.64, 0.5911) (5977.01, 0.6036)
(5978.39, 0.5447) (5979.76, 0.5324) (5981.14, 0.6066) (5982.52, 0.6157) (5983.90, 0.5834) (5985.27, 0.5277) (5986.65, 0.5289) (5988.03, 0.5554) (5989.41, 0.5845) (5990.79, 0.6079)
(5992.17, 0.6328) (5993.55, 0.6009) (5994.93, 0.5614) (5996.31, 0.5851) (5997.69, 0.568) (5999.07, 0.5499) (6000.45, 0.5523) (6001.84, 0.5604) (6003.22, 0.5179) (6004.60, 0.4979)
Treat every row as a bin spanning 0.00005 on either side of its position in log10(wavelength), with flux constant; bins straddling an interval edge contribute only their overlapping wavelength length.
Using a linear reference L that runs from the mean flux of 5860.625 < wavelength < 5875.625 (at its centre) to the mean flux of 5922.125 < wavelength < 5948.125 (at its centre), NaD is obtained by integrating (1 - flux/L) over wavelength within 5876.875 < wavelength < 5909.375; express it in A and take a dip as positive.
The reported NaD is 0.6 A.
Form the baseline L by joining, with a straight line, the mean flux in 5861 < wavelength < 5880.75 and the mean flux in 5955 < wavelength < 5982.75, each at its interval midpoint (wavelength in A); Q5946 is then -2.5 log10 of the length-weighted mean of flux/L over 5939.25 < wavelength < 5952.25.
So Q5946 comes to -0.02 mag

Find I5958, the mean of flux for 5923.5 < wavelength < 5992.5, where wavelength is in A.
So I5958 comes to 0.579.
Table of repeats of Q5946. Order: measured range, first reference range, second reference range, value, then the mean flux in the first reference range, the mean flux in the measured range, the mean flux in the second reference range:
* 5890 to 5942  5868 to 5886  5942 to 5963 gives 0.01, 0.564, 0.564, 0.577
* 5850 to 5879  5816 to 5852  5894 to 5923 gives 0.03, 0.588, 0.561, 0.561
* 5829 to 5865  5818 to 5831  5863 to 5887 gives 0.00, 0.585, 0.578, 0.571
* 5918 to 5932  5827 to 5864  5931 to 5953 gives 0.02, 0.579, 0.578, 0.588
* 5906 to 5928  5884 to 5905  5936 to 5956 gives -0.01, 0.545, 0.565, 0.577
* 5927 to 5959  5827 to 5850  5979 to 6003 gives 0.00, 0.589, 0.58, 0.573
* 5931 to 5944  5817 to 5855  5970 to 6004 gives -0.03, 0.583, 0.594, 0.576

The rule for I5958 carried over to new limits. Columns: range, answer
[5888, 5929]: 0.554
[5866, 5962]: 0.567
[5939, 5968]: 0.574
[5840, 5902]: 0.564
